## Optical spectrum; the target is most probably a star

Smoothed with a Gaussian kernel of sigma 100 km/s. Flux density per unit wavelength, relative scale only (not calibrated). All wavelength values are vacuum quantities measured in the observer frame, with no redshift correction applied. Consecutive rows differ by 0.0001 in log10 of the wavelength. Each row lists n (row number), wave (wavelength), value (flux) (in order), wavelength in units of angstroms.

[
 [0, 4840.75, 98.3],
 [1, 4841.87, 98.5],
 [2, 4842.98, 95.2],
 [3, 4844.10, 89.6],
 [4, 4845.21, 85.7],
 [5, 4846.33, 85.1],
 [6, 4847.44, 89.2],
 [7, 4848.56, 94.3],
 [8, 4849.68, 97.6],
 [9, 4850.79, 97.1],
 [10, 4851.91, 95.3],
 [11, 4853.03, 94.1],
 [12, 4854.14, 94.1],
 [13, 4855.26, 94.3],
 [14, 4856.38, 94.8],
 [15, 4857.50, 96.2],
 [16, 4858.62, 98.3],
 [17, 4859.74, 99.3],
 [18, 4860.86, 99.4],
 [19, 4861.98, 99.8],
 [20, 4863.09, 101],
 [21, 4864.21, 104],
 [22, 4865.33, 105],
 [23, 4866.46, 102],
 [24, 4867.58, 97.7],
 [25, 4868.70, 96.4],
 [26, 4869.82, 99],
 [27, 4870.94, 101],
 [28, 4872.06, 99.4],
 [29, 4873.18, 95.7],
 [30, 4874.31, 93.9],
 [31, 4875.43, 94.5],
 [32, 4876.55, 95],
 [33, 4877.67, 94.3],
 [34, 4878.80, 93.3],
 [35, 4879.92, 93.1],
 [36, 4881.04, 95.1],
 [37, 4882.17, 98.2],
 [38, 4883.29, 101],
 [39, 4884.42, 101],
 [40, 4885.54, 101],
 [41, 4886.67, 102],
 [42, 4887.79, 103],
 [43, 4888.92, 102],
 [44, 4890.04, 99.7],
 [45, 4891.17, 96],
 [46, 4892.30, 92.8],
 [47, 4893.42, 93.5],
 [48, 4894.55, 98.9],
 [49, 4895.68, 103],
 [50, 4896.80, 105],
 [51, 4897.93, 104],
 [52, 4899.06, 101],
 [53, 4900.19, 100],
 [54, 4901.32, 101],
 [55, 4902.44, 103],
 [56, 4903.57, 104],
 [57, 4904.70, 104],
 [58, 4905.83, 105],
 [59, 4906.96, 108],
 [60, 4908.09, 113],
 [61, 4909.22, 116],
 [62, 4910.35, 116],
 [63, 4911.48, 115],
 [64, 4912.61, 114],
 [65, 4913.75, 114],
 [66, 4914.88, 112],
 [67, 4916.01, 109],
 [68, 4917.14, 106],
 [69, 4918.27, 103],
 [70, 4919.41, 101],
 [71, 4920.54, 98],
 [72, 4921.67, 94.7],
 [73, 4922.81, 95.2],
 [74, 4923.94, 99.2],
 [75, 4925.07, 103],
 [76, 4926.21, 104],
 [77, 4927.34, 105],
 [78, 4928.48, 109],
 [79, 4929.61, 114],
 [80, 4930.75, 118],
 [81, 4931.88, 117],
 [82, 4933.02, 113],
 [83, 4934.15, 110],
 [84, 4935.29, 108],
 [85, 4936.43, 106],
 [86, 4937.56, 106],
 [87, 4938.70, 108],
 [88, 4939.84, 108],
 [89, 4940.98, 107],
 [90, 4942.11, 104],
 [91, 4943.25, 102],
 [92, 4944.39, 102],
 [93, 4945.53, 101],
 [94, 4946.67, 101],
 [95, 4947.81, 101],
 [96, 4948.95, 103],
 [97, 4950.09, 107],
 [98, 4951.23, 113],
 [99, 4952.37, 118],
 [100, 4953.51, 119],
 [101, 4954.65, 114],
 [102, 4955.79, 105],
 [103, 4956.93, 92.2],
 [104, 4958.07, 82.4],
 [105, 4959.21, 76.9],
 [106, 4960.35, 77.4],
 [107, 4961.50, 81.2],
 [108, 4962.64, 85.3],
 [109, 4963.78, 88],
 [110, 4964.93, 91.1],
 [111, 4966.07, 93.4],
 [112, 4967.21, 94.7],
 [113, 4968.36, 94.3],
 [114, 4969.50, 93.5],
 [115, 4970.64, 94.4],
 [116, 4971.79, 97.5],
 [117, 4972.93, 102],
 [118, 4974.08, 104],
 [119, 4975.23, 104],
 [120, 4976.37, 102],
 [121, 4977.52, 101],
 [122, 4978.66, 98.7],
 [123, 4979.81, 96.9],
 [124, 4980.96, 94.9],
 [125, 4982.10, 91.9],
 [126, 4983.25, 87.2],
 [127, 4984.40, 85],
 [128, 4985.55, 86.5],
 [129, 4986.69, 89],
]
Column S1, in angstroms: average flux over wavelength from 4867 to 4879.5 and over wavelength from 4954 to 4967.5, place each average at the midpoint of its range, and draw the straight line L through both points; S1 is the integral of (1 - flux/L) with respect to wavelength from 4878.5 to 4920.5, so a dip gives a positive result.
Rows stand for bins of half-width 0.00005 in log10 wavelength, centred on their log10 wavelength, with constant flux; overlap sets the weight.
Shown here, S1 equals -4.0 angstroms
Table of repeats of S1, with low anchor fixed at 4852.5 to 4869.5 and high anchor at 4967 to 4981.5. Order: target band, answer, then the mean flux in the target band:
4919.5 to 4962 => -2.1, 103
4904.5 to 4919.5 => -1.8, 110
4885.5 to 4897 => -0.1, 99.5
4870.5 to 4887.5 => 0.2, 97.3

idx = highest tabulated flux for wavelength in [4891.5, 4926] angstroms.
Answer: 116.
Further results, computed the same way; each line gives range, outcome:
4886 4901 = 105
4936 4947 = 108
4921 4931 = 118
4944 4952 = 113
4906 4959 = 119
